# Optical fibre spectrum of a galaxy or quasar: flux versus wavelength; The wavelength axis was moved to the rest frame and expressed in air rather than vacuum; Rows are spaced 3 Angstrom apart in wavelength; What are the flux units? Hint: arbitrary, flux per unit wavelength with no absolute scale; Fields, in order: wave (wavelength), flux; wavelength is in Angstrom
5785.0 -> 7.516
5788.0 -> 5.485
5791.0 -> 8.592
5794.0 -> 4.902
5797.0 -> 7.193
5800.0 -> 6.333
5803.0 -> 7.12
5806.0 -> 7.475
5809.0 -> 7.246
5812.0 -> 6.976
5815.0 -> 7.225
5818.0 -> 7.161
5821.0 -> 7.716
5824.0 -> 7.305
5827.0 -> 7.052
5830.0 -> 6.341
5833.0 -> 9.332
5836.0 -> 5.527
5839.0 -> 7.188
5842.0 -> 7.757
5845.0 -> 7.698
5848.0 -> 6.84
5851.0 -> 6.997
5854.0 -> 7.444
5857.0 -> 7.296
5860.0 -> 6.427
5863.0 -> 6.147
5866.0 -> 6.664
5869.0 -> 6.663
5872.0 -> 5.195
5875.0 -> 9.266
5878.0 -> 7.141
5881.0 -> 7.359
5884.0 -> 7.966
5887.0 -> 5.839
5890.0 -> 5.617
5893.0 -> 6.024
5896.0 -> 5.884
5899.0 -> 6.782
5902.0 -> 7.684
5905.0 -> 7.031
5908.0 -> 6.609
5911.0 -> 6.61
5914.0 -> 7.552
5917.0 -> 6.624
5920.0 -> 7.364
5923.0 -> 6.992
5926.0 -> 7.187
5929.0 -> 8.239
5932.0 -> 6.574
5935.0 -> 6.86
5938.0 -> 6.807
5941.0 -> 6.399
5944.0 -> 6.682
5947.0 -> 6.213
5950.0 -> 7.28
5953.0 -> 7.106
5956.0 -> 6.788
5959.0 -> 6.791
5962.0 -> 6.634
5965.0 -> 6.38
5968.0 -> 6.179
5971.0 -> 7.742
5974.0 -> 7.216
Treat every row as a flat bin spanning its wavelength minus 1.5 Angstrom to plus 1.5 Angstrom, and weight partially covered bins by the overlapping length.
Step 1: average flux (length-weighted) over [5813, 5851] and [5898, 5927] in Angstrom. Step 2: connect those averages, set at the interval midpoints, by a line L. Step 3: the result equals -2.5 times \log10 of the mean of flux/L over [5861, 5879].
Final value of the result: 0.05 mag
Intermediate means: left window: 7.25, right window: 7.05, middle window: 6.83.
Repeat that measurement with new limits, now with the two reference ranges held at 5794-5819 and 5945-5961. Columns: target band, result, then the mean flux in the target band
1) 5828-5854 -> -0.05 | 7.22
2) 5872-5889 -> -0.06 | 7.25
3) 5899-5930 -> -0.05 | 7.15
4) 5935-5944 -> 0.03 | 6.66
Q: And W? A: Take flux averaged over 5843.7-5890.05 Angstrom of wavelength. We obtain 6.95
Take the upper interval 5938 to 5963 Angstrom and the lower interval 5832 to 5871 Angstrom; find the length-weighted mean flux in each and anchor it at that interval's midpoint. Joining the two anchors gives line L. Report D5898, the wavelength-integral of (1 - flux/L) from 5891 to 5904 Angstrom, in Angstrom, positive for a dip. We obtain 0.6 Angstrom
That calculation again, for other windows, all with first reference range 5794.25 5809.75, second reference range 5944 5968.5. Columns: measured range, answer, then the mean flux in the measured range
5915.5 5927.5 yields -0.5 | 7.04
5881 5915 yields 0.3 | 6.71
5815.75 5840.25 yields -1.2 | 7.2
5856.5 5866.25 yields 0.4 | 6.56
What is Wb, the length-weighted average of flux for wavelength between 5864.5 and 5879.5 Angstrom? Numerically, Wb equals 6.99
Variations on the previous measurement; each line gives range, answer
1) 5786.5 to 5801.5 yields 6.5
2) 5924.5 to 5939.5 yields 7.13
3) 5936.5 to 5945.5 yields 6.63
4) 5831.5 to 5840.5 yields 7.35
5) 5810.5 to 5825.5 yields 7.28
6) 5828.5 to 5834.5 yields 7.84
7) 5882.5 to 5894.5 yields 6.36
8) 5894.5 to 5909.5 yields 6.8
